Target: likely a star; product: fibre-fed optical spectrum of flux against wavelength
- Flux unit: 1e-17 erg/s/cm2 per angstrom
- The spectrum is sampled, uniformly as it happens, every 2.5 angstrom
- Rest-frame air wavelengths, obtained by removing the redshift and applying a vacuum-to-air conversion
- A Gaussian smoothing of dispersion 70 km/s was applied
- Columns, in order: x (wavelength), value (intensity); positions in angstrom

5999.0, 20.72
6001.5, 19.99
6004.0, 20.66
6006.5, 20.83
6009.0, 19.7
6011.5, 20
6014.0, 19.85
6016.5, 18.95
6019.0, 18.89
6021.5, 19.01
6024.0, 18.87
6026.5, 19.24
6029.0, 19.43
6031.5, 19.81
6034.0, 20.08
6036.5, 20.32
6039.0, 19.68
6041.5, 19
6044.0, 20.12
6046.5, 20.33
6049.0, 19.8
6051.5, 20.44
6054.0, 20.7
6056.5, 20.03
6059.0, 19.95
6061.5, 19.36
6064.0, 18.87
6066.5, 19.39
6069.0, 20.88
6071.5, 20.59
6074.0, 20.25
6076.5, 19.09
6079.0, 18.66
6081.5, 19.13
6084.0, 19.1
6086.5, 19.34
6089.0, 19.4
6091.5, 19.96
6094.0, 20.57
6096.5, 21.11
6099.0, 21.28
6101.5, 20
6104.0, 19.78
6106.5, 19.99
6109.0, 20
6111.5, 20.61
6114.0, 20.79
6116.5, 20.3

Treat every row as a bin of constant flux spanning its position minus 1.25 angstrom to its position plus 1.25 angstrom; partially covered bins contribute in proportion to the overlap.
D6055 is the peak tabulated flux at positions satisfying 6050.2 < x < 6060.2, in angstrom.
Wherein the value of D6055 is 20.7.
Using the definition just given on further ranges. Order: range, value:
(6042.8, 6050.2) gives 20.33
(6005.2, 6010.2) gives 20.83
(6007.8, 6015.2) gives 20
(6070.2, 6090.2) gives 20.59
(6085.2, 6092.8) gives 19.96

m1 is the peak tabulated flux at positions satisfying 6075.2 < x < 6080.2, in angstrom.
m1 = 19.09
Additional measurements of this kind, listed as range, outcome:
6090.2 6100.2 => 21.28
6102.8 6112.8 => 20.61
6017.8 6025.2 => 19.01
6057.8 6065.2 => 19.95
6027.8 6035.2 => 20.08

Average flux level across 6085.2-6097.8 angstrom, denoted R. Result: 20.1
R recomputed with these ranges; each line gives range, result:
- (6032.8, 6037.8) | 20.2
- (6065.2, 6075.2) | 20.3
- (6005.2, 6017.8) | 19.9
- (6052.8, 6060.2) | 20.2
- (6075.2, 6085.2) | 19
